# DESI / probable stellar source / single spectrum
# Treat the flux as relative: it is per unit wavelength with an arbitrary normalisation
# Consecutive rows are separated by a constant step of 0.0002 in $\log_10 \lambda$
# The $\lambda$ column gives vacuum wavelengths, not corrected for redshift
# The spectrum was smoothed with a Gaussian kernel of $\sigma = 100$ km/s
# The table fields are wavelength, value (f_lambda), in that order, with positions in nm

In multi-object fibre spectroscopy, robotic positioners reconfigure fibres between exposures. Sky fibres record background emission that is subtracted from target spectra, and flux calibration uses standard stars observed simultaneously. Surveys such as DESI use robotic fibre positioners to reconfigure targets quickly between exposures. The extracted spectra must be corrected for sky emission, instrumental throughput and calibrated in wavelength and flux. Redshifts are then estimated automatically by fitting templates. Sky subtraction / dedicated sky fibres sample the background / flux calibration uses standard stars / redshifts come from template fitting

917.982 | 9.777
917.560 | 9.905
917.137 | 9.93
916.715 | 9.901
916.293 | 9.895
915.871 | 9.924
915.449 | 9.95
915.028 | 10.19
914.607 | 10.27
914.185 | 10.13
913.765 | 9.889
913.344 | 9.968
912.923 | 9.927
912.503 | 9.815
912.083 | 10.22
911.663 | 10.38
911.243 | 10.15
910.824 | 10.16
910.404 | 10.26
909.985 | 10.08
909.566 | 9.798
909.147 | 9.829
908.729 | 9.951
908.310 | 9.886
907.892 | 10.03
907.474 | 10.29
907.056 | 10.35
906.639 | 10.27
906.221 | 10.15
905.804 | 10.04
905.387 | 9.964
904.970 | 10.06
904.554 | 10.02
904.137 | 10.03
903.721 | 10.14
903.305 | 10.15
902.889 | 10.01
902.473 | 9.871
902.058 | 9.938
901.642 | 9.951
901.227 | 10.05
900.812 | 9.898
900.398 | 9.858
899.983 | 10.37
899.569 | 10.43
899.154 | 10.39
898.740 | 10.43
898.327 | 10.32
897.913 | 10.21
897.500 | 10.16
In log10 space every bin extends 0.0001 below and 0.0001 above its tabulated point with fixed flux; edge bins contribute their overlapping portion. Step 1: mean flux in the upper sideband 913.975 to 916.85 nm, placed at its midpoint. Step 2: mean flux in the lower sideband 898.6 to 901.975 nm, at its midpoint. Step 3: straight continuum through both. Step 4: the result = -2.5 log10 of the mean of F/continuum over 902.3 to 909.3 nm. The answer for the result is 0.01 mag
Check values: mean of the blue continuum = 10.2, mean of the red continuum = 10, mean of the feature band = 10.1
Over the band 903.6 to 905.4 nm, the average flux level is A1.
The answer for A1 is 10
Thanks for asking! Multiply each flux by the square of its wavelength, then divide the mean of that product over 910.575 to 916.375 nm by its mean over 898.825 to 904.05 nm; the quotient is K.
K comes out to 1.0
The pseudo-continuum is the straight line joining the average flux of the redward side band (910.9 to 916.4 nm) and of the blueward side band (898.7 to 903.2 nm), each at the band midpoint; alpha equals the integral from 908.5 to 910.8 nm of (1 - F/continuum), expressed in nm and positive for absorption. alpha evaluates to 0.017 nm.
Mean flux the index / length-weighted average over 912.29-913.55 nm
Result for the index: 9.9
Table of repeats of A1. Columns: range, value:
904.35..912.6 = 10.1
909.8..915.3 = 10.1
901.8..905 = 10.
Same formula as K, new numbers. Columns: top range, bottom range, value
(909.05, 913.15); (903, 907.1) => 1.01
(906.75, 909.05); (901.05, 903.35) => 1.02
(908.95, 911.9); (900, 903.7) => 1.03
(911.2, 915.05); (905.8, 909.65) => 1.01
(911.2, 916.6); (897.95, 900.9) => 1.01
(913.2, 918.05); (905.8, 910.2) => 1.01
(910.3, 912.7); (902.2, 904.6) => 1.03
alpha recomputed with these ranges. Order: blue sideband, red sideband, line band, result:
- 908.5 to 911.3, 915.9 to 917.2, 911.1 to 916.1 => -0.05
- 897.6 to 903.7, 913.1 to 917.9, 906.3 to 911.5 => -0.02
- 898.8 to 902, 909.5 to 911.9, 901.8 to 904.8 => 0.04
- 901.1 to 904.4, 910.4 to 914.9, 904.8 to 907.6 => -0.03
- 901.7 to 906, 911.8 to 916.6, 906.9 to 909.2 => -0.01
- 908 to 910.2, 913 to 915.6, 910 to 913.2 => -0.04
